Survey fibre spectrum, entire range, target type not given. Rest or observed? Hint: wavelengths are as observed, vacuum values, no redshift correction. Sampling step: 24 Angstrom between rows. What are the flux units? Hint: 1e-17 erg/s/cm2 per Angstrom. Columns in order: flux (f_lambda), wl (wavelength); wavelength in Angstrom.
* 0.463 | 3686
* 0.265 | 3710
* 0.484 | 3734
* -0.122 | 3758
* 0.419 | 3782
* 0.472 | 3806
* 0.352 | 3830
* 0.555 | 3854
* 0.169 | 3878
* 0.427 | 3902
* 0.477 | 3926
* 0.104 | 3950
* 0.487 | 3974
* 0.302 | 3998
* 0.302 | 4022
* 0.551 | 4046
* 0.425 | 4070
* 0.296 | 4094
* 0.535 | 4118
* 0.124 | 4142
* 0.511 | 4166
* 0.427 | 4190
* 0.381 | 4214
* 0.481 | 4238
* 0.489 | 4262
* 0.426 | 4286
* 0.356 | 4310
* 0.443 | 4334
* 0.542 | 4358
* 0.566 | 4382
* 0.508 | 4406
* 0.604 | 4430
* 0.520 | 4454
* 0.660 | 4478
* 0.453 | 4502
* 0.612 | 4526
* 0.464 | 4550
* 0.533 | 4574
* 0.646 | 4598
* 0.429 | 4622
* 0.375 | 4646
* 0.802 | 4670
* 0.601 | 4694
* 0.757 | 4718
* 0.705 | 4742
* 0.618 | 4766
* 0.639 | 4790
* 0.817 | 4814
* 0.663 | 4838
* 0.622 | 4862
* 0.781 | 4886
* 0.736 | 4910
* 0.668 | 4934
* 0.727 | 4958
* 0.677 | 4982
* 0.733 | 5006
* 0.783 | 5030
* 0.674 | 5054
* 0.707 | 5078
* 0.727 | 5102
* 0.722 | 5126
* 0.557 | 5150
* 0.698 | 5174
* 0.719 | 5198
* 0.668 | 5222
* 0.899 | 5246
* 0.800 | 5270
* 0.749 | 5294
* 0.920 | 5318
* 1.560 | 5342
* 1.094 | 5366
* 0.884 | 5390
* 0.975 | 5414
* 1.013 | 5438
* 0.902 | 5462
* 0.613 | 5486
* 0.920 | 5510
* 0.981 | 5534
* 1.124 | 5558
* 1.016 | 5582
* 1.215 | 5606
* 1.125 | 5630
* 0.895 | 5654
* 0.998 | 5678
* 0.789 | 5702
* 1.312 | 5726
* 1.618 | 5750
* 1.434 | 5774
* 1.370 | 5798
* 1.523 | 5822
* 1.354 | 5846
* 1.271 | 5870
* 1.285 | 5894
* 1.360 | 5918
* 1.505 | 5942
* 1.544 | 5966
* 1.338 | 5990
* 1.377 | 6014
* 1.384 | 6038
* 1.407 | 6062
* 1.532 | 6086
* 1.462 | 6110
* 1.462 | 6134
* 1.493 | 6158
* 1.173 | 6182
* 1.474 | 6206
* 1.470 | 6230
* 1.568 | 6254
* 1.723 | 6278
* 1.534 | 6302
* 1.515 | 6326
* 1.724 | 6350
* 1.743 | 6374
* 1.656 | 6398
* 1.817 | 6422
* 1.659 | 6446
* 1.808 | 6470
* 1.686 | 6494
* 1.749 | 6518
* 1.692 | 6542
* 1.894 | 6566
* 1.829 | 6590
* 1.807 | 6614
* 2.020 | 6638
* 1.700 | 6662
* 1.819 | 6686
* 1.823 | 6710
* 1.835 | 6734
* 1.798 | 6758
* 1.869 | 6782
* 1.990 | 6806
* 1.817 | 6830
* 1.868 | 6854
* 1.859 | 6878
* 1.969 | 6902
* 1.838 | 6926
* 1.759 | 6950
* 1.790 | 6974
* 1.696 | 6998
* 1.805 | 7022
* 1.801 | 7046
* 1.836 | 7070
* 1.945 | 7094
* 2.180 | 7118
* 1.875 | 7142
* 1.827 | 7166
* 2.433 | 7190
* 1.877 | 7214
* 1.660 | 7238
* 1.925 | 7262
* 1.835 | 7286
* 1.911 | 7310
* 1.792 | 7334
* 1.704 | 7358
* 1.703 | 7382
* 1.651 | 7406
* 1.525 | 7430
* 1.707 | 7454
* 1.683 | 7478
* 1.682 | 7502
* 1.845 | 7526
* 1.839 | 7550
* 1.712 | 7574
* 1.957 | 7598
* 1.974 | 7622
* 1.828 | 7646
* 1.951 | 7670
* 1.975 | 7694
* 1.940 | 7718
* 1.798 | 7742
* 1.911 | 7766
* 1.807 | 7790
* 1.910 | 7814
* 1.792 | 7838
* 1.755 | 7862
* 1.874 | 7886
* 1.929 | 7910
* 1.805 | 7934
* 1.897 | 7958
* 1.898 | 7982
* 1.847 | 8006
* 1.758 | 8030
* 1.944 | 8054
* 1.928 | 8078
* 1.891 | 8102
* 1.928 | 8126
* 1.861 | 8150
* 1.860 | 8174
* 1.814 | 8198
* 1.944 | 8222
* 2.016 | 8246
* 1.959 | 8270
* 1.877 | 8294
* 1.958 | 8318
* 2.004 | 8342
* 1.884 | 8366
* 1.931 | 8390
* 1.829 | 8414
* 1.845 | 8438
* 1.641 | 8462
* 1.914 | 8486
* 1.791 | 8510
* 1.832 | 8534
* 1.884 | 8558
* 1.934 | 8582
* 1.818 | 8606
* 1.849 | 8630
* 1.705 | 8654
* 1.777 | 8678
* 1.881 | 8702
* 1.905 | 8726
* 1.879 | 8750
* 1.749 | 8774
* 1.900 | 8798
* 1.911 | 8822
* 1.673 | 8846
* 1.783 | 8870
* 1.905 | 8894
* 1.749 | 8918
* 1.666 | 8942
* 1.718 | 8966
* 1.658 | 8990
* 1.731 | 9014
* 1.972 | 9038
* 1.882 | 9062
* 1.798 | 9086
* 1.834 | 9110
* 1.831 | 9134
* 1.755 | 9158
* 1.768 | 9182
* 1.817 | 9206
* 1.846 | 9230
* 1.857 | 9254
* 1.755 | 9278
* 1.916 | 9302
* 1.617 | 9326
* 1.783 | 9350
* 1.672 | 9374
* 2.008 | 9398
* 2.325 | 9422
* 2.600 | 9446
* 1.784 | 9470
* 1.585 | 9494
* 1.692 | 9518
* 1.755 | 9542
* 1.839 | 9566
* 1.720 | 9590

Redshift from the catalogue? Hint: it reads 0.44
